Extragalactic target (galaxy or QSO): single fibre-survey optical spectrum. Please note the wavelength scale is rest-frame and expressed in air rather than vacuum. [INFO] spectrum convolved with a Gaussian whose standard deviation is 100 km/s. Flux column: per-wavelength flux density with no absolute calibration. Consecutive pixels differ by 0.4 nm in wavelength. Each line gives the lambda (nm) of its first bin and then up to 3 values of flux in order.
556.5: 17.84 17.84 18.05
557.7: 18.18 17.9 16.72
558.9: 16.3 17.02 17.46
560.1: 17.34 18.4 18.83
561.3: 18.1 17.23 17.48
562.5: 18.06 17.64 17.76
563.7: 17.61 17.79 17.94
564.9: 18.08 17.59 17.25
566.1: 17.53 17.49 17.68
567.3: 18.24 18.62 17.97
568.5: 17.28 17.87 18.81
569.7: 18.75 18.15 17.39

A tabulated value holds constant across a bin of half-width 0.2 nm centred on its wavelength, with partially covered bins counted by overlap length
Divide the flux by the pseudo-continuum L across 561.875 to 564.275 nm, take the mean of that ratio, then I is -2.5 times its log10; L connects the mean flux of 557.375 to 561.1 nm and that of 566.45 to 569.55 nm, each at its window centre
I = 0.00 mag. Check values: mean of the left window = 17.6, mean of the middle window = 17.7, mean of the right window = 18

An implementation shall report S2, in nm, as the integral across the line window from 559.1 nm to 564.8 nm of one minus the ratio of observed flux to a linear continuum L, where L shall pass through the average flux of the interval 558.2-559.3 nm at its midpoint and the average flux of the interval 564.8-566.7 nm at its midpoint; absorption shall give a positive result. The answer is -0.22 nm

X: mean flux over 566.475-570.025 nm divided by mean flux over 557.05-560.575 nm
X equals 1.04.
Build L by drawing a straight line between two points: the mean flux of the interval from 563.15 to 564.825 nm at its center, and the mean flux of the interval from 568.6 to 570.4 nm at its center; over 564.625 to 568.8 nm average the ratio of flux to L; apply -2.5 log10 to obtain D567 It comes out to 0.02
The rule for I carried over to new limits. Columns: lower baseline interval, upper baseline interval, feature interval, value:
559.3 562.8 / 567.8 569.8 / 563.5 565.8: 0.01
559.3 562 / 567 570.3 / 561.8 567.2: 0.02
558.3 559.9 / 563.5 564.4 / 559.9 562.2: -0.04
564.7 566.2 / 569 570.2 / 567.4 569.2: 0.02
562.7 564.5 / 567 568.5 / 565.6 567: 0.03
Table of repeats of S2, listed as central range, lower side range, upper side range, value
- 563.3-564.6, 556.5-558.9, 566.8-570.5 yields 0.01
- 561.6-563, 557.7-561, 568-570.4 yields 0.00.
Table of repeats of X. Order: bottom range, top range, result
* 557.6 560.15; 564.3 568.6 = 1.03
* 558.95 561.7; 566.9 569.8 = 1.02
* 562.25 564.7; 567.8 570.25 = 1.02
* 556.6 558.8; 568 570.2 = 1.03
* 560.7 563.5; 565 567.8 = 0.99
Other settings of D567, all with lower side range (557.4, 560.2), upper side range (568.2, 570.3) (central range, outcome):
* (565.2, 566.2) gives 0.03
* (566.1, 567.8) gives 0.00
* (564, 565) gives -0.01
